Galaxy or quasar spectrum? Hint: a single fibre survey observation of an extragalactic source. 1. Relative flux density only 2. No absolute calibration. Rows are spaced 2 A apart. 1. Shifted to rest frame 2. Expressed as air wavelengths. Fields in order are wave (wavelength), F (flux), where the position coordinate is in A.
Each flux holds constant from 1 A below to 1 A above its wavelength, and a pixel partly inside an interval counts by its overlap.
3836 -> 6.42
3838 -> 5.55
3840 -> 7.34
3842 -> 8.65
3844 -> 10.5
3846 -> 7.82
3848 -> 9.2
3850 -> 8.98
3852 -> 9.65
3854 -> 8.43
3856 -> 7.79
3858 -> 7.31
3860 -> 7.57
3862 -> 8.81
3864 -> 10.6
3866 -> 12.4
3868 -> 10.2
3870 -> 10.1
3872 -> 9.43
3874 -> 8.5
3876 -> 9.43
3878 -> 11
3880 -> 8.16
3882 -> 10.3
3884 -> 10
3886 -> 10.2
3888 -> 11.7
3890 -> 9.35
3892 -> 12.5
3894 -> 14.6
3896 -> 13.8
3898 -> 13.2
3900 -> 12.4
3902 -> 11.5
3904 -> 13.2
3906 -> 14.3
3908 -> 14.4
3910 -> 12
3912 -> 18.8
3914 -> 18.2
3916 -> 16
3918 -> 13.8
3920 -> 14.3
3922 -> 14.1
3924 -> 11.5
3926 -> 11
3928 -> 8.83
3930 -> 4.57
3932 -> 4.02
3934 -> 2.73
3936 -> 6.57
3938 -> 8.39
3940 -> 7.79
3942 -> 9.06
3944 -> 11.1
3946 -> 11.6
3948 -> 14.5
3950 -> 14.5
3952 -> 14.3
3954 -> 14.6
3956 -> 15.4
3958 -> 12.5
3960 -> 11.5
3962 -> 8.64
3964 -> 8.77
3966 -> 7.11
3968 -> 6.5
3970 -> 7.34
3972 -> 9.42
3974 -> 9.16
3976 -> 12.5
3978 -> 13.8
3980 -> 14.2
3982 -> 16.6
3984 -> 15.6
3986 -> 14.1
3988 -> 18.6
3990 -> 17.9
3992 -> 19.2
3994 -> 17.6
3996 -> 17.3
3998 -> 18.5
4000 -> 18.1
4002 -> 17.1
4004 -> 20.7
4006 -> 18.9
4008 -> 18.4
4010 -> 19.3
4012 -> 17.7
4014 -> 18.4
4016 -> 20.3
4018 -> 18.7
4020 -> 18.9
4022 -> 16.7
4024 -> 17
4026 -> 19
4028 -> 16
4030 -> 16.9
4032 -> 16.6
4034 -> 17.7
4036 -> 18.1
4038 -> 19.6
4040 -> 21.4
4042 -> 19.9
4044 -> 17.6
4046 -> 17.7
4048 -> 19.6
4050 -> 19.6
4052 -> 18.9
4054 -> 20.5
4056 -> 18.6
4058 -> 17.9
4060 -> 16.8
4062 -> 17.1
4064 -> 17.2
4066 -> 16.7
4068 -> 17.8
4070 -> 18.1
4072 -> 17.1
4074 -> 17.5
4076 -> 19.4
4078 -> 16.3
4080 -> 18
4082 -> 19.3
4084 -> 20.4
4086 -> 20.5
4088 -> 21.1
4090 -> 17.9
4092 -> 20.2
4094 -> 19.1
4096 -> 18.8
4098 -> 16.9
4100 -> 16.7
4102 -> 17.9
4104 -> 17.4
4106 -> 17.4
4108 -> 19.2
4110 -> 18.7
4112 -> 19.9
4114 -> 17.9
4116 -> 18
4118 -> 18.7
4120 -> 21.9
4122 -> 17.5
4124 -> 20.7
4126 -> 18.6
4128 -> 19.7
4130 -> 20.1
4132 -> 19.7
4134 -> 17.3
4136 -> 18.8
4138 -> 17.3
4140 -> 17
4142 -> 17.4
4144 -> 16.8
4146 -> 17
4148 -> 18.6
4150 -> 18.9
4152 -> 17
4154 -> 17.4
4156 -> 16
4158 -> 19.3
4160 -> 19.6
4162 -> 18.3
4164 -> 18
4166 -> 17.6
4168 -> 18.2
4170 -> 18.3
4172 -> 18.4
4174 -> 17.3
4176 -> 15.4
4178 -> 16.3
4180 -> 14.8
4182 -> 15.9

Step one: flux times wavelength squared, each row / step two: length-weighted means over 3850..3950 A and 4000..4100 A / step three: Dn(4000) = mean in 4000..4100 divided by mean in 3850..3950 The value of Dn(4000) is 1.8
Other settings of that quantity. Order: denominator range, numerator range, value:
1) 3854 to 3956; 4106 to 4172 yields 1.86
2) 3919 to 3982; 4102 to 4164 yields 1.93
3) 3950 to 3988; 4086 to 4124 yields 1.66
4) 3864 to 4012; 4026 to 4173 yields 1.58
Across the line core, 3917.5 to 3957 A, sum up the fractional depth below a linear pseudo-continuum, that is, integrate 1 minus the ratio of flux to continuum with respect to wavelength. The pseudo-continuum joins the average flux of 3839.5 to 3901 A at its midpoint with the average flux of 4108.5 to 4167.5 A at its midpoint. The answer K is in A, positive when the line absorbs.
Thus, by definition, 5.0 A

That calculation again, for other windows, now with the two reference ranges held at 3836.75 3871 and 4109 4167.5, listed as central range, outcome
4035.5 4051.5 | -4.2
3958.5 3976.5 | 5.2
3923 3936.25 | 5.0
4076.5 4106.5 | -3.1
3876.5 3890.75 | -0.3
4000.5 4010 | -3.3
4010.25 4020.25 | -3.2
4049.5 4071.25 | -3.2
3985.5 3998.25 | -4.0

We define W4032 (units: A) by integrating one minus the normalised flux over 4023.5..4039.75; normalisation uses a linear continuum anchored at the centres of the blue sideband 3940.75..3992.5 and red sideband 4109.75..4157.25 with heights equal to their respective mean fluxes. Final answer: -3.27 A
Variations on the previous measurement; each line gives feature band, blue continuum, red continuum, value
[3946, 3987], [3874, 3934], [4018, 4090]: 6.9 A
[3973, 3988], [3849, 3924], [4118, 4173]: 0.0 A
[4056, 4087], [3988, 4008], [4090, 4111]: 0.4 A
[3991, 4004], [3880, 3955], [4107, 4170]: -3.7 A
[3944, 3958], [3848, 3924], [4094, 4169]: -0.5 A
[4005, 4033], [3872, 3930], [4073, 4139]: -3.7 A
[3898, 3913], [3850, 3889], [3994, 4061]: -2.8 A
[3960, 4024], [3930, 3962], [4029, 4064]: -4.7 A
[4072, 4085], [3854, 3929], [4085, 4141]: -0.5 A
